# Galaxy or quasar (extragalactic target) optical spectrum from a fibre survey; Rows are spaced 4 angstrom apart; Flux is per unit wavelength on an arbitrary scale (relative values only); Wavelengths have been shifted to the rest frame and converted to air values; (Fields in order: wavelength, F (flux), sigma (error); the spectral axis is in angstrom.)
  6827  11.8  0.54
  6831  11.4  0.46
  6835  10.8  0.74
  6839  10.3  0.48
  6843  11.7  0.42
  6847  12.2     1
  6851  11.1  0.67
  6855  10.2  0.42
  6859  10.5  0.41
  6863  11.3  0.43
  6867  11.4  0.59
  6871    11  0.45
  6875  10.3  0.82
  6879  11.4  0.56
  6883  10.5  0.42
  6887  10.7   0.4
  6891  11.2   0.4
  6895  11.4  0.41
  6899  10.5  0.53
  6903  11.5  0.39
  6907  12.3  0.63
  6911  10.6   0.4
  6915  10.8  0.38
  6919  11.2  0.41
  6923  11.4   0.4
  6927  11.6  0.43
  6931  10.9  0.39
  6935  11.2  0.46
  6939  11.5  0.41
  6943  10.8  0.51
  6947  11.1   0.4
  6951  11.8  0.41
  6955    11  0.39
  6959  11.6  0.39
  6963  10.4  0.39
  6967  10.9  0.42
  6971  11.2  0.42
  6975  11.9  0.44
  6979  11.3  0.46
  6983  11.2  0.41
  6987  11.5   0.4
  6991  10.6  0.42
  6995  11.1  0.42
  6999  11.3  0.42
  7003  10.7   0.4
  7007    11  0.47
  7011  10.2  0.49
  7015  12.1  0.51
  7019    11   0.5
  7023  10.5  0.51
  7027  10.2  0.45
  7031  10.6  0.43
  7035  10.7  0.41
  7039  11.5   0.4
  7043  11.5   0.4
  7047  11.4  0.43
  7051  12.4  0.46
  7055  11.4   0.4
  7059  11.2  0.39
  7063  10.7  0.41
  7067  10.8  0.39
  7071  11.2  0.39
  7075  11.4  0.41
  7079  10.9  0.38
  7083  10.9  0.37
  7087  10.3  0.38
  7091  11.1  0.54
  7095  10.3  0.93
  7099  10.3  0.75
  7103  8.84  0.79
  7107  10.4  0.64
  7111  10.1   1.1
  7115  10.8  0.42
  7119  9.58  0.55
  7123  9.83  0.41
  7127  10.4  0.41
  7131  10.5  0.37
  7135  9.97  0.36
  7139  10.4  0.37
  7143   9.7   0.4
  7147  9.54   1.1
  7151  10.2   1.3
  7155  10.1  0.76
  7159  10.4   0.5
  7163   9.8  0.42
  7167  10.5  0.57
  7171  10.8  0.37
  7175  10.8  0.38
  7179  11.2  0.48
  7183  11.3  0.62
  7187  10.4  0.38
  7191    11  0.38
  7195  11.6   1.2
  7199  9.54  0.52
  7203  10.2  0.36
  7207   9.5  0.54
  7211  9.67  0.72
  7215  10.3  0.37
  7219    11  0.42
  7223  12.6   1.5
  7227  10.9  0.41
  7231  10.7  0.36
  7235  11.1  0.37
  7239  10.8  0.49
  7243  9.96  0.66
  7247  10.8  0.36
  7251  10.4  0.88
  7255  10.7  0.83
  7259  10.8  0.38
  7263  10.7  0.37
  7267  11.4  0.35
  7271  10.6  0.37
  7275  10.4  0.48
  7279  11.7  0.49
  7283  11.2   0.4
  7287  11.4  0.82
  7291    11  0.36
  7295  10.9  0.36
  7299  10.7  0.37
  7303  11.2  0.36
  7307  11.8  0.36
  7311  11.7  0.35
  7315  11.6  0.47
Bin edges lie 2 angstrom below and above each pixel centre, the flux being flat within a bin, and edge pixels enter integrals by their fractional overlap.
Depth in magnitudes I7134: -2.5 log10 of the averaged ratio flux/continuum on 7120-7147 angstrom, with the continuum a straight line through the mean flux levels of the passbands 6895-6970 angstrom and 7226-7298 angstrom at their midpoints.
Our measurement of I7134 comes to 0.09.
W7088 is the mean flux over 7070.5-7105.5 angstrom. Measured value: 10.6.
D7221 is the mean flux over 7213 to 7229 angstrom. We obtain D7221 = 11.2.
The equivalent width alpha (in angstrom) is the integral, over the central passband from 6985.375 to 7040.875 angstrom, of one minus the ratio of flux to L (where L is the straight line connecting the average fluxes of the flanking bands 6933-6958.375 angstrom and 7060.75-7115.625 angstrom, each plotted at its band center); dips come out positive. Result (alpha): 0.0 angstrom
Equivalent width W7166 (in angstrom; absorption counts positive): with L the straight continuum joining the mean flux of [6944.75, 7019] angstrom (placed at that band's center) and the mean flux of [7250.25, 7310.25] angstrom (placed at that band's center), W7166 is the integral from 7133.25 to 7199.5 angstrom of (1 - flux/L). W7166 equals 3.7 angstrom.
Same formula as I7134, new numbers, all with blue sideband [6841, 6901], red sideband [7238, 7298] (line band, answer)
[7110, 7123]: 0.08 mag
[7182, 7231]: 0.02 mag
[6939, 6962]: -0.02 mag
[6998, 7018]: -0.01 mag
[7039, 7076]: -0.04 mag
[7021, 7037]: 0.05 mag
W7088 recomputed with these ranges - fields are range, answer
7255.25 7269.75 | 10.9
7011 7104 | 10.9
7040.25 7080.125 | 11.3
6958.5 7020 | 11.1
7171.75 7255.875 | 10.7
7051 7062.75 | 11.4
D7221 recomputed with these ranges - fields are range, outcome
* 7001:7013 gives 10.6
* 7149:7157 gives 10.1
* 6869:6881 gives 10.9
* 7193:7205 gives 10.4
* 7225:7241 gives 10.9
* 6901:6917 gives 11.3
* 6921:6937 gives 11.3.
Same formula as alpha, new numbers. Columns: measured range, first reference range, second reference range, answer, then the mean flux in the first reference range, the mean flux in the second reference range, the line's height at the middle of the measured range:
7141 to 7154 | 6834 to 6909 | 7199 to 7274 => 1.1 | 11.1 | 10.6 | 10.7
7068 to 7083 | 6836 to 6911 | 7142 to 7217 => -0.7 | 11.1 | 10.4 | 10.6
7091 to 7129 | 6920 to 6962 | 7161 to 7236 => 2.7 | 11.3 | 10.7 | 10.9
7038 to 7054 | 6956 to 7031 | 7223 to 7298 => -1.0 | 11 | 10.9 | 11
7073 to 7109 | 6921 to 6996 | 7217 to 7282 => 1.9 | 11.2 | 10.9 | 11.1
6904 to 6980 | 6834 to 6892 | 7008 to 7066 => -1.5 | 11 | 11.1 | 11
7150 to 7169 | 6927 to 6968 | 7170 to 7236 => 1.1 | 11.1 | 10.7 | 10.8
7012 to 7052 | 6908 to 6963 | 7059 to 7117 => -1.2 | 11.2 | 10.6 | 10.8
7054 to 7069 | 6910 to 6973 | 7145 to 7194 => -0.3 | 11.1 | 10.5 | 10.8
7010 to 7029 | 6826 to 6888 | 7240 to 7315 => 0.3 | 11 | 11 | 11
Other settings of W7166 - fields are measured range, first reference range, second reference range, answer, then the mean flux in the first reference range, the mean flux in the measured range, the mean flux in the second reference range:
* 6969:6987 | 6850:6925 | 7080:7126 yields -1.22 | 11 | 11.4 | 10.2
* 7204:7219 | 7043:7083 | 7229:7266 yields 1.10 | 11.3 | 10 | 10.7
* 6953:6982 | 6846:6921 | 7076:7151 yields -1.19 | 11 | 11.2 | 10.2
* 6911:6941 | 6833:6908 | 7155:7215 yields -0.66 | 11.1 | 11.2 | 10.5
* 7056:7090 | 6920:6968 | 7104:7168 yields -1.55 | 11.2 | 10.9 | 10.1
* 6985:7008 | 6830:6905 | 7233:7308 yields -0.11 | 11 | 11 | 10.9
